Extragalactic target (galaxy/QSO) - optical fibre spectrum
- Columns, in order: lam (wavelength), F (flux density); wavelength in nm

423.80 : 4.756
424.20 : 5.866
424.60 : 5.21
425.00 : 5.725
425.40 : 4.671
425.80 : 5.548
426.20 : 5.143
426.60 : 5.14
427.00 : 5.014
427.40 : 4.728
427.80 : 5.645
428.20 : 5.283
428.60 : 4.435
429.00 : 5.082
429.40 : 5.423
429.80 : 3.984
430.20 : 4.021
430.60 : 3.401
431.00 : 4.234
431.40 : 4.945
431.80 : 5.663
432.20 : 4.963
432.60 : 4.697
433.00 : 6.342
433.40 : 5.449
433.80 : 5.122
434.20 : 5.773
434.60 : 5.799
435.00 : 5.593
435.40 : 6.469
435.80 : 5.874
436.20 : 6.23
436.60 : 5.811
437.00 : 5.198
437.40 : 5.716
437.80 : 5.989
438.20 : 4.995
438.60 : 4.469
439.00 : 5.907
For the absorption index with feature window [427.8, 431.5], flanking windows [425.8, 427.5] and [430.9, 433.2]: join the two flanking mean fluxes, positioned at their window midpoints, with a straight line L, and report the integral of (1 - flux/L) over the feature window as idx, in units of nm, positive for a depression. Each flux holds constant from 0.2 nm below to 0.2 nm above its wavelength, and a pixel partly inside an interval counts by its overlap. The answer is 0.40 nm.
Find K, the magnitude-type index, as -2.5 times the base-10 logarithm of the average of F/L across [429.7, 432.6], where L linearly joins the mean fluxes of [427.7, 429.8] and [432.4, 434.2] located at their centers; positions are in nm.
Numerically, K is 0.17 mag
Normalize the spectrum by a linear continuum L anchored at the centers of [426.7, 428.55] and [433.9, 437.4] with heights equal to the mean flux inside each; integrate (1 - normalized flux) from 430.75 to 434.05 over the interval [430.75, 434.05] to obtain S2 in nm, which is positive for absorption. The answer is 0.223 nm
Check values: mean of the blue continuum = 5.11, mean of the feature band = 5.16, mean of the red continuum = 5.82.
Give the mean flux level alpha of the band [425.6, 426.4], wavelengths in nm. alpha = 5.35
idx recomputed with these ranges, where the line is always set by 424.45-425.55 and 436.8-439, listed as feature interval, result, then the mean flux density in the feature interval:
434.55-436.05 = -0.18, 5.96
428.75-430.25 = 0.17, 4.68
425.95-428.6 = 0.07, 5.11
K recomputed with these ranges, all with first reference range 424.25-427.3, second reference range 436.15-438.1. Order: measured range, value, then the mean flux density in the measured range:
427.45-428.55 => 0.02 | 5.22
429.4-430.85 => 0.32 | 4.04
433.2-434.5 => 0.02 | 5.47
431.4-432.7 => 0.08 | 5.11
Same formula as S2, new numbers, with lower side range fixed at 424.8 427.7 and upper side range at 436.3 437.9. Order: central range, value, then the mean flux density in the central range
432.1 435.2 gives 0.02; 5.48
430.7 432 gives 0.14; 4.83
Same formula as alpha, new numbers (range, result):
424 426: 5.4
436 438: 5.79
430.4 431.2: 3.82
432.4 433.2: 5.52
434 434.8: 5.79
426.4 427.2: 5.08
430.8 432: 4.95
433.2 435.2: 5.55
